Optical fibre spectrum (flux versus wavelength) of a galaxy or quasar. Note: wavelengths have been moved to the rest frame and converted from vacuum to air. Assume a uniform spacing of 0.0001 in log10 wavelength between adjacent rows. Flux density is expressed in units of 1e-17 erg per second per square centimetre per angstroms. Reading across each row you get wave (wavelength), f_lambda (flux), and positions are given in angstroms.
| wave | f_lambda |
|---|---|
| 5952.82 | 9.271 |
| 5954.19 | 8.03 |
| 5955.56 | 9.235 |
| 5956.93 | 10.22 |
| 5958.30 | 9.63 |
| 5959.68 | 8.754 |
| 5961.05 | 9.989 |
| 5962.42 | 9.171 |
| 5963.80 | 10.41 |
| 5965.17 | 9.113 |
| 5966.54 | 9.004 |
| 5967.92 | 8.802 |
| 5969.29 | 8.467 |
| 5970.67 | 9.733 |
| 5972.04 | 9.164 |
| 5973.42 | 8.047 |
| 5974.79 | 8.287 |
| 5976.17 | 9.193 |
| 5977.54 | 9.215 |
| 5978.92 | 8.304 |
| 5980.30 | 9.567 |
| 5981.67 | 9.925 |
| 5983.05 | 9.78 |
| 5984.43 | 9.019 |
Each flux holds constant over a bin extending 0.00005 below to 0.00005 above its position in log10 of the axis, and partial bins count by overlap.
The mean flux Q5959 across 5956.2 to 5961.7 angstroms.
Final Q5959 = 9.64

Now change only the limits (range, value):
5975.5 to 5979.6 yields 8.91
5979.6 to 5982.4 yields 9.75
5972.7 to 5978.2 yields 8.69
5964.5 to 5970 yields 8.84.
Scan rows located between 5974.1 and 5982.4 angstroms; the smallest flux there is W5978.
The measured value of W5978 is 8.287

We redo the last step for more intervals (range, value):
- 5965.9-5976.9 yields 8.047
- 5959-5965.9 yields 8.754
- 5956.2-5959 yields 9.63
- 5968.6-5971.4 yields 8.467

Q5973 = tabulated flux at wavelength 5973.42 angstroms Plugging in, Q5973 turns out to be 8.047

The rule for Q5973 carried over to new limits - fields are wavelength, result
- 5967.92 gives 8.802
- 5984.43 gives 9.019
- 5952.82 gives 9.271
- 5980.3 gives 9.567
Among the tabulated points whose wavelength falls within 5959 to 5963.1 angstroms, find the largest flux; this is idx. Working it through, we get 9.989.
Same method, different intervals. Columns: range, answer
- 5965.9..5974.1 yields 9.733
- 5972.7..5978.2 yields 9.215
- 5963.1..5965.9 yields 10.41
